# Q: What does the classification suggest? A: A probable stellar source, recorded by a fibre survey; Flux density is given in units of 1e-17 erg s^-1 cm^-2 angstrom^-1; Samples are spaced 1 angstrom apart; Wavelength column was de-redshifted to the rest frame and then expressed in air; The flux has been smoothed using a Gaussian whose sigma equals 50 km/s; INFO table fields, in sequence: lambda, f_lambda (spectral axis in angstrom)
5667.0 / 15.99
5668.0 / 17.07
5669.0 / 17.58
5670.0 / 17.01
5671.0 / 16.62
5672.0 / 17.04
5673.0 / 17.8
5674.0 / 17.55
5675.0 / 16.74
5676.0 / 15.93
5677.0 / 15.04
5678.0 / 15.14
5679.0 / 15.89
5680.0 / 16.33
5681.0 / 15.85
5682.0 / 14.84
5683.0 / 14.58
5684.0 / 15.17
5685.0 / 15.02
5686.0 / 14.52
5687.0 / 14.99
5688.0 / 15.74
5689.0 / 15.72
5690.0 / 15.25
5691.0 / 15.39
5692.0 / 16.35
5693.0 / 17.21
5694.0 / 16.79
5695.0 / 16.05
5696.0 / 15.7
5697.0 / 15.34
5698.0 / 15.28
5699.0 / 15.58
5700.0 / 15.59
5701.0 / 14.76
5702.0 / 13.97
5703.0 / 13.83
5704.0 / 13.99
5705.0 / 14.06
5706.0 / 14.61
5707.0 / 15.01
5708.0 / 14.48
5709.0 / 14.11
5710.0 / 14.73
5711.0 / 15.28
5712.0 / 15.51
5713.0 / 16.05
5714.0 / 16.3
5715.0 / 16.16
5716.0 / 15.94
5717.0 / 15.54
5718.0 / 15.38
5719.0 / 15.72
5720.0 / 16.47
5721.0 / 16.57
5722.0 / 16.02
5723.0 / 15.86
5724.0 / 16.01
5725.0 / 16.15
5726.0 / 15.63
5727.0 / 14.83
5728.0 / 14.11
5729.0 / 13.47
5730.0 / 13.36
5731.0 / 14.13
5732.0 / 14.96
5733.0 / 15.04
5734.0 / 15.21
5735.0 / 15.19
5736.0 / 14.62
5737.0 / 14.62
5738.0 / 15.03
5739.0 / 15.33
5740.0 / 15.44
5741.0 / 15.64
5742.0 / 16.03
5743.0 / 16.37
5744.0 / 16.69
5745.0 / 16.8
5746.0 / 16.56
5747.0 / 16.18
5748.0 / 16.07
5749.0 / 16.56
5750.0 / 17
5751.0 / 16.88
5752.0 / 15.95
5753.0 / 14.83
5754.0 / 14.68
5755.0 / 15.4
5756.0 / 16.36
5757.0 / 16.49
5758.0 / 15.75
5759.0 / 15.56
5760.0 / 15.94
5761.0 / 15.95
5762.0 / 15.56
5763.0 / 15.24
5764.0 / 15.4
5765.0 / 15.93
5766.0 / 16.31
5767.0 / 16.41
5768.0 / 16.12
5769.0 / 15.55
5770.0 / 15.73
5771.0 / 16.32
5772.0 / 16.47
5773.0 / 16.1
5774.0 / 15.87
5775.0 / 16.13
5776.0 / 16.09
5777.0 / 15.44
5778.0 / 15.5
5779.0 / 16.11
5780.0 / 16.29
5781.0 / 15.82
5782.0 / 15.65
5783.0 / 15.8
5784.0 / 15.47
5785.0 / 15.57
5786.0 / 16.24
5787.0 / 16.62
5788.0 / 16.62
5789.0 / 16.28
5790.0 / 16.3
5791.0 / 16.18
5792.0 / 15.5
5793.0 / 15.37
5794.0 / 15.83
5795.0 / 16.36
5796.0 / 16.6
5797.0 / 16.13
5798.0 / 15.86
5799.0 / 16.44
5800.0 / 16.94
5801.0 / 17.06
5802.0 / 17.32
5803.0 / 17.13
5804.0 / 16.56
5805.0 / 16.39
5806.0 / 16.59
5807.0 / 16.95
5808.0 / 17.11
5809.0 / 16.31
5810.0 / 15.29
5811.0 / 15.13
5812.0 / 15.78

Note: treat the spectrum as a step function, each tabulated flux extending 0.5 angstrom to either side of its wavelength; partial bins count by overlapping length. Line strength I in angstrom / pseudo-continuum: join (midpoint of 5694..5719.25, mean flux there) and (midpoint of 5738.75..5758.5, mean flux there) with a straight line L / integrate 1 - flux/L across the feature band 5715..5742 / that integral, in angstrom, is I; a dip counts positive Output 0.6 angstrom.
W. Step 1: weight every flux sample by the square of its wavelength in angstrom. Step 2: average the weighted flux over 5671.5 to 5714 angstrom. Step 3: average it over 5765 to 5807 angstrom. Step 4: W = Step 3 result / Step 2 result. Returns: 1.08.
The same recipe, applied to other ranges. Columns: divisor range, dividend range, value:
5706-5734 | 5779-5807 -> 1.09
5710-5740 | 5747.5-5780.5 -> 1.05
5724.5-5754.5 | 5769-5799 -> 1.05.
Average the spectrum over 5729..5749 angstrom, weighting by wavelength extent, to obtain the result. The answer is 15.4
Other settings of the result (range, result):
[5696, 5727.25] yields 15.3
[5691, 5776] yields 15.6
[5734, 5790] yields 15.9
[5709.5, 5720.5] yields 15.7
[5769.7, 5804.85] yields 16.2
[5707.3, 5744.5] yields 15.3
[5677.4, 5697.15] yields 15.6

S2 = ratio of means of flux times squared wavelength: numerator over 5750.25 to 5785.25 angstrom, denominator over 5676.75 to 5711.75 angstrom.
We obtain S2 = 1.07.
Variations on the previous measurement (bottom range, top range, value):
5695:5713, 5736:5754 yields 1.09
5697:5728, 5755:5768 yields 1.06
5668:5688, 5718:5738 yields 0.96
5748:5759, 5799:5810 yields 1.07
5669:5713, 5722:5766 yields 1.02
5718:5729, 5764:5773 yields 1.04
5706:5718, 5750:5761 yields 1.05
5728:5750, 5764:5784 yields 1.05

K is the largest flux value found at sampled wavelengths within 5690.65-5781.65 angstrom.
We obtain 17.21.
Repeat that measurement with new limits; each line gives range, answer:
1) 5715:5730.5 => 16.57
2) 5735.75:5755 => 17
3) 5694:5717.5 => 16.79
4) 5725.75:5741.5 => 15.64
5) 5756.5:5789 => 16.62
